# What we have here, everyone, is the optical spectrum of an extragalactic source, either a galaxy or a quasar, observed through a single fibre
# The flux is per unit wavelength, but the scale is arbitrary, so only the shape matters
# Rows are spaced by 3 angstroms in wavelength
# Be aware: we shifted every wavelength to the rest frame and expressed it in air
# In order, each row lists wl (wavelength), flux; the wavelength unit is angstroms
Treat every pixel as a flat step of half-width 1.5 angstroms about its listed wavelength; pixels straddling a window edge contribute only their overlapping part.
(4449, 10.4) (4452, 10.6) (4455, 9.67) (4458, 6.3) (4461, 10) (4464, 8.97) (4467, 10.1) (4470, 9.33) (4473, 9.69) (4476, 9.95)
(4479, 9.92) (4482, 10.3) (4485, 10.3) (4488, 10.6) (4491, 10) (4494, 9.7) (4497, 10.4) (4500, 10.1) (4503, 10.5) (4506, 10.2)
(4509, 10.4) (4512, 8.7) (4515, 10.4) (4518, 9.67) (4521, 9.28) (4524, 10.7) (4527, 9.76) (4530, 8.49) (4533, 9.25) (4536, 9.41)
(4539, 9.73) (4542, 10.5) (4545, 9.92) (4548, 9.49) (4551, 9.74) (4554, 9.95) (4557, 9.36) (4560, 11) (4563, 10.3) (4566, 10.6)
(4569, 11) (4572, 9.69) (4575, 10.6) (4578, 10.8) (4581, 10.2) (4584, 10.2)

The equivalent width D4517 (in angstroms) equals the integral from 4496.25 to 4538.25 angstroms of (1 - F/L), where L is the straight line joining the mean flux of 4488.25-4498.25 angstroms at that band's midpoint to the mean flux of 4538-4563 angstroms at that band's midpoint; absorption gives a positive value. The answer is 1.1 angstroms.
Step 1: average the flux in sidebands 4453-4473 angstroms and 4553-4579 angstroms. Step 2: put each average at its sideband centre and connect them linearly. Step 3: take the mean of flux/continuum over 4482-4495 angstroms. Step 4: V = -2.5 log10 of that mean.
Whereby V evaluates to -0.08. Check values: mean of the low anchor 9.15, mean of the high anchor 10.4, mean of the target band 10.2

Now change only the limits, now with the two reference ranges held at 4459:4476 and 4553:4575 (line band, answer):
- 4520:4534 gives 0.06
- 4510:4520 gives 0.03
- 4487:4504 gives -0.05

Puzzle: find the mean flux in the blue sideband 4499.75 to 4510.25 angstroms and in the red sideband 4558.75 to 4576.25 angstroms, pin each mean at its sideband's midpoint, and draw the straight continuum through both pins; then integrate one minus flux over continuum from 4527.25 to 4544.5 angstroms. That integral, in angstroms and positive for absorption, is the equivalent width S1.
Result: 1.5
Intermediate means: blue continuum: 10.3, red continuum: 10.5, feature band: 9.52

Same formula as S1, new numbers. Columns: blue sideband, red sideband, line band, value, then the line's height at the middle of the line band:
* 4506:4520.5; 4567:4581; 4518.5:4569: 1.37 angstroms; 10.1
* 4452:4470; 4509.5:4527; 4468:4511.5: -2.70 angstroms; 9.48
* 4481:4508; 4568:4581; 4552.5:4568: 0.24 angstroms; 10.4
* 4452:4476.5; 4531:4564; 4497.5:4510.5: -1.01 angstroms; 9.57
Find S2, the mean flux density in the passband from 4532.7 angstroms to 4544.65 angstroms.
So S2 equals 9.79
